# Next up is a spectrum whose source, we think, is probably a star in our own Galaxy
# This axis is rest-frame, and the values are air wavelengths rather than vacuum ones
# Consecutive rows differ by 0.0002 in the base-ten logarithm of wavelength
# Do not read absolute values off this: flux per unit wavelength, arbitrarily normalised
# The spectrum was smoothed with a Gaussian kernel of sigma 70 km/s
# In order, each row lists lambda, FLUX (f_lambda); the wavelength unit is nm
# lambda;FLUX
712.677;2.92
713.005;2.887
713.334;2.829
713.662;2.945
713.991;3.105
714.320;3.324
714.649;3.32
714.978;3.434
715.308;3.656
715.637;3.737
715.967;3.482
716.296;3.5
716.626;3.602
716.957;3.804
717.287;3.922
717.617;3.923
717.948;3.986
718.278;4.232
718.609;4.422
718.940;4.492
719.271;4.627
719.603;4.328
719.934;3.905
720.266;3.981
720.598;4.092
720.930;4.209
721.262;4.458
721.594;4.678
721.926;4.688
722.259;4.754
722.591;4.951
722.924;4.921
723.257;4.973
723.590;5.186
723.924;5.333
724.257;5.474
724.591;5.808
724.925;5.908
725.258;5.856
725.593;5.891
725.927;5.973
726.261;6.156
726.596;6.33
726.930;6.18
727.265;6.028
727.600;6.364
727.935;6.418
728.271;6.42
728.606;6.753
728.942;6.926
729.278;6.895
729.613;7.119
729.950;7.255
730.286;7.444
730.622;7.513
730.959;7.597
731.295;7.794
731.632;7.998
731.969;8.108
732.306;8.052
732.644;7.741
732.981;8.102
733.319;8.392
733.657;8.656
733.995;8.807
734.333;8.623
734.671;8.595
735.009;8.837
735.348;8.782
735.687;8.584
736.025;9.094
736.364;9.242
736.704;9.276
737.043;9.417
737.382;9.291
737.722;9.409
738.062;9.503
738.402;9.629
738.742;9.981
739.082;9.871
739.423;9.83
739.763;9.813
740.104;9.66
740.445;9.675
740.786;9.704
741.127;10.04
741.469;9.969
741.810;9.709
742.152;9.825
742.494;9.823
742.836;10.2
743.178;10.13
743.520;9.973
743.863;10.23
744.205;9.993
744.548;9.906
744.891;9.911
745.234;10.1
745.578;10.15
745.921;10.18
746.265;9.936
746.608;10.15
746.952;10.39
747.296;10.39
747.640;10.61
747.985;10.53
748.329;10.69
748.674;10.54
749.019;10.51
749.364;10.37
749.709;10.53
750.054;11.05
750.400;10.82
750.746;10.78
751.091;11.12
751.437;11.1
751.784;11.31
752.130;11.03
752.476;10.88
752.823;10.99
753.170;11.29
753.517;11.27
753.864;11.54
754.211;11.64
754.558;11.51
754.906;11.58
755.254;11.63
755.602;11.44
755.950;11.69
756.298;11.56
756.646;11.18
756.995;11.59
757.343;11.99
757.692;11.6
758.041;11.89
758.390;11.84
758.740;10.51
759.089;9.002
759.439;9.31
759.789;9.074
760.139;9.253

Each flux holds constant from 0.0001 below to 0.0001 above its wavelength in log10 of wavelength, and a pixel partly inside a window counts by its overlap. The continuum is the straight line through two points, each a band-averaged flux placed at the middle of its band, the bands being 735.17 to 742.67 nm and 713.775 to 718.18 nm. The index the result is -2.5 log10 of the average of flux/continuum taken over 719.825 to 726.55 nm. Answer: 0.08 mag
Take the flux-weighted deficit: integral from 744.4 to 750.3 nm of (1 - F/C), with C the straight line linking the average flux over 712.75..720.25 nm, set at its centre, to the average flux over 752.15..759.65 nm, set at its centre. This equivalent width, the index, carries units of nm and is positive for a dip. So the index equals -0.476 nm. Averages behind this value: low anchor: 3.7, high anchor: 11.2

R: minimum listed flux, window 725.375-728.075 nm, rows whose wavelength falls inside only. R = 5.891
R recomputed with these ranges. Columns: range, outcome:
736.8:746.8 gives 9.291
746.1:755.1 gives 9.936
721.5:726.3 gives 4.678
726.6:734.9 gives 6.028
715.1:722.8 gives 3.482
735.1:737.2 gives 8.584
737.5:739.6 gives 9.409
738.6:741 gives 9.66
